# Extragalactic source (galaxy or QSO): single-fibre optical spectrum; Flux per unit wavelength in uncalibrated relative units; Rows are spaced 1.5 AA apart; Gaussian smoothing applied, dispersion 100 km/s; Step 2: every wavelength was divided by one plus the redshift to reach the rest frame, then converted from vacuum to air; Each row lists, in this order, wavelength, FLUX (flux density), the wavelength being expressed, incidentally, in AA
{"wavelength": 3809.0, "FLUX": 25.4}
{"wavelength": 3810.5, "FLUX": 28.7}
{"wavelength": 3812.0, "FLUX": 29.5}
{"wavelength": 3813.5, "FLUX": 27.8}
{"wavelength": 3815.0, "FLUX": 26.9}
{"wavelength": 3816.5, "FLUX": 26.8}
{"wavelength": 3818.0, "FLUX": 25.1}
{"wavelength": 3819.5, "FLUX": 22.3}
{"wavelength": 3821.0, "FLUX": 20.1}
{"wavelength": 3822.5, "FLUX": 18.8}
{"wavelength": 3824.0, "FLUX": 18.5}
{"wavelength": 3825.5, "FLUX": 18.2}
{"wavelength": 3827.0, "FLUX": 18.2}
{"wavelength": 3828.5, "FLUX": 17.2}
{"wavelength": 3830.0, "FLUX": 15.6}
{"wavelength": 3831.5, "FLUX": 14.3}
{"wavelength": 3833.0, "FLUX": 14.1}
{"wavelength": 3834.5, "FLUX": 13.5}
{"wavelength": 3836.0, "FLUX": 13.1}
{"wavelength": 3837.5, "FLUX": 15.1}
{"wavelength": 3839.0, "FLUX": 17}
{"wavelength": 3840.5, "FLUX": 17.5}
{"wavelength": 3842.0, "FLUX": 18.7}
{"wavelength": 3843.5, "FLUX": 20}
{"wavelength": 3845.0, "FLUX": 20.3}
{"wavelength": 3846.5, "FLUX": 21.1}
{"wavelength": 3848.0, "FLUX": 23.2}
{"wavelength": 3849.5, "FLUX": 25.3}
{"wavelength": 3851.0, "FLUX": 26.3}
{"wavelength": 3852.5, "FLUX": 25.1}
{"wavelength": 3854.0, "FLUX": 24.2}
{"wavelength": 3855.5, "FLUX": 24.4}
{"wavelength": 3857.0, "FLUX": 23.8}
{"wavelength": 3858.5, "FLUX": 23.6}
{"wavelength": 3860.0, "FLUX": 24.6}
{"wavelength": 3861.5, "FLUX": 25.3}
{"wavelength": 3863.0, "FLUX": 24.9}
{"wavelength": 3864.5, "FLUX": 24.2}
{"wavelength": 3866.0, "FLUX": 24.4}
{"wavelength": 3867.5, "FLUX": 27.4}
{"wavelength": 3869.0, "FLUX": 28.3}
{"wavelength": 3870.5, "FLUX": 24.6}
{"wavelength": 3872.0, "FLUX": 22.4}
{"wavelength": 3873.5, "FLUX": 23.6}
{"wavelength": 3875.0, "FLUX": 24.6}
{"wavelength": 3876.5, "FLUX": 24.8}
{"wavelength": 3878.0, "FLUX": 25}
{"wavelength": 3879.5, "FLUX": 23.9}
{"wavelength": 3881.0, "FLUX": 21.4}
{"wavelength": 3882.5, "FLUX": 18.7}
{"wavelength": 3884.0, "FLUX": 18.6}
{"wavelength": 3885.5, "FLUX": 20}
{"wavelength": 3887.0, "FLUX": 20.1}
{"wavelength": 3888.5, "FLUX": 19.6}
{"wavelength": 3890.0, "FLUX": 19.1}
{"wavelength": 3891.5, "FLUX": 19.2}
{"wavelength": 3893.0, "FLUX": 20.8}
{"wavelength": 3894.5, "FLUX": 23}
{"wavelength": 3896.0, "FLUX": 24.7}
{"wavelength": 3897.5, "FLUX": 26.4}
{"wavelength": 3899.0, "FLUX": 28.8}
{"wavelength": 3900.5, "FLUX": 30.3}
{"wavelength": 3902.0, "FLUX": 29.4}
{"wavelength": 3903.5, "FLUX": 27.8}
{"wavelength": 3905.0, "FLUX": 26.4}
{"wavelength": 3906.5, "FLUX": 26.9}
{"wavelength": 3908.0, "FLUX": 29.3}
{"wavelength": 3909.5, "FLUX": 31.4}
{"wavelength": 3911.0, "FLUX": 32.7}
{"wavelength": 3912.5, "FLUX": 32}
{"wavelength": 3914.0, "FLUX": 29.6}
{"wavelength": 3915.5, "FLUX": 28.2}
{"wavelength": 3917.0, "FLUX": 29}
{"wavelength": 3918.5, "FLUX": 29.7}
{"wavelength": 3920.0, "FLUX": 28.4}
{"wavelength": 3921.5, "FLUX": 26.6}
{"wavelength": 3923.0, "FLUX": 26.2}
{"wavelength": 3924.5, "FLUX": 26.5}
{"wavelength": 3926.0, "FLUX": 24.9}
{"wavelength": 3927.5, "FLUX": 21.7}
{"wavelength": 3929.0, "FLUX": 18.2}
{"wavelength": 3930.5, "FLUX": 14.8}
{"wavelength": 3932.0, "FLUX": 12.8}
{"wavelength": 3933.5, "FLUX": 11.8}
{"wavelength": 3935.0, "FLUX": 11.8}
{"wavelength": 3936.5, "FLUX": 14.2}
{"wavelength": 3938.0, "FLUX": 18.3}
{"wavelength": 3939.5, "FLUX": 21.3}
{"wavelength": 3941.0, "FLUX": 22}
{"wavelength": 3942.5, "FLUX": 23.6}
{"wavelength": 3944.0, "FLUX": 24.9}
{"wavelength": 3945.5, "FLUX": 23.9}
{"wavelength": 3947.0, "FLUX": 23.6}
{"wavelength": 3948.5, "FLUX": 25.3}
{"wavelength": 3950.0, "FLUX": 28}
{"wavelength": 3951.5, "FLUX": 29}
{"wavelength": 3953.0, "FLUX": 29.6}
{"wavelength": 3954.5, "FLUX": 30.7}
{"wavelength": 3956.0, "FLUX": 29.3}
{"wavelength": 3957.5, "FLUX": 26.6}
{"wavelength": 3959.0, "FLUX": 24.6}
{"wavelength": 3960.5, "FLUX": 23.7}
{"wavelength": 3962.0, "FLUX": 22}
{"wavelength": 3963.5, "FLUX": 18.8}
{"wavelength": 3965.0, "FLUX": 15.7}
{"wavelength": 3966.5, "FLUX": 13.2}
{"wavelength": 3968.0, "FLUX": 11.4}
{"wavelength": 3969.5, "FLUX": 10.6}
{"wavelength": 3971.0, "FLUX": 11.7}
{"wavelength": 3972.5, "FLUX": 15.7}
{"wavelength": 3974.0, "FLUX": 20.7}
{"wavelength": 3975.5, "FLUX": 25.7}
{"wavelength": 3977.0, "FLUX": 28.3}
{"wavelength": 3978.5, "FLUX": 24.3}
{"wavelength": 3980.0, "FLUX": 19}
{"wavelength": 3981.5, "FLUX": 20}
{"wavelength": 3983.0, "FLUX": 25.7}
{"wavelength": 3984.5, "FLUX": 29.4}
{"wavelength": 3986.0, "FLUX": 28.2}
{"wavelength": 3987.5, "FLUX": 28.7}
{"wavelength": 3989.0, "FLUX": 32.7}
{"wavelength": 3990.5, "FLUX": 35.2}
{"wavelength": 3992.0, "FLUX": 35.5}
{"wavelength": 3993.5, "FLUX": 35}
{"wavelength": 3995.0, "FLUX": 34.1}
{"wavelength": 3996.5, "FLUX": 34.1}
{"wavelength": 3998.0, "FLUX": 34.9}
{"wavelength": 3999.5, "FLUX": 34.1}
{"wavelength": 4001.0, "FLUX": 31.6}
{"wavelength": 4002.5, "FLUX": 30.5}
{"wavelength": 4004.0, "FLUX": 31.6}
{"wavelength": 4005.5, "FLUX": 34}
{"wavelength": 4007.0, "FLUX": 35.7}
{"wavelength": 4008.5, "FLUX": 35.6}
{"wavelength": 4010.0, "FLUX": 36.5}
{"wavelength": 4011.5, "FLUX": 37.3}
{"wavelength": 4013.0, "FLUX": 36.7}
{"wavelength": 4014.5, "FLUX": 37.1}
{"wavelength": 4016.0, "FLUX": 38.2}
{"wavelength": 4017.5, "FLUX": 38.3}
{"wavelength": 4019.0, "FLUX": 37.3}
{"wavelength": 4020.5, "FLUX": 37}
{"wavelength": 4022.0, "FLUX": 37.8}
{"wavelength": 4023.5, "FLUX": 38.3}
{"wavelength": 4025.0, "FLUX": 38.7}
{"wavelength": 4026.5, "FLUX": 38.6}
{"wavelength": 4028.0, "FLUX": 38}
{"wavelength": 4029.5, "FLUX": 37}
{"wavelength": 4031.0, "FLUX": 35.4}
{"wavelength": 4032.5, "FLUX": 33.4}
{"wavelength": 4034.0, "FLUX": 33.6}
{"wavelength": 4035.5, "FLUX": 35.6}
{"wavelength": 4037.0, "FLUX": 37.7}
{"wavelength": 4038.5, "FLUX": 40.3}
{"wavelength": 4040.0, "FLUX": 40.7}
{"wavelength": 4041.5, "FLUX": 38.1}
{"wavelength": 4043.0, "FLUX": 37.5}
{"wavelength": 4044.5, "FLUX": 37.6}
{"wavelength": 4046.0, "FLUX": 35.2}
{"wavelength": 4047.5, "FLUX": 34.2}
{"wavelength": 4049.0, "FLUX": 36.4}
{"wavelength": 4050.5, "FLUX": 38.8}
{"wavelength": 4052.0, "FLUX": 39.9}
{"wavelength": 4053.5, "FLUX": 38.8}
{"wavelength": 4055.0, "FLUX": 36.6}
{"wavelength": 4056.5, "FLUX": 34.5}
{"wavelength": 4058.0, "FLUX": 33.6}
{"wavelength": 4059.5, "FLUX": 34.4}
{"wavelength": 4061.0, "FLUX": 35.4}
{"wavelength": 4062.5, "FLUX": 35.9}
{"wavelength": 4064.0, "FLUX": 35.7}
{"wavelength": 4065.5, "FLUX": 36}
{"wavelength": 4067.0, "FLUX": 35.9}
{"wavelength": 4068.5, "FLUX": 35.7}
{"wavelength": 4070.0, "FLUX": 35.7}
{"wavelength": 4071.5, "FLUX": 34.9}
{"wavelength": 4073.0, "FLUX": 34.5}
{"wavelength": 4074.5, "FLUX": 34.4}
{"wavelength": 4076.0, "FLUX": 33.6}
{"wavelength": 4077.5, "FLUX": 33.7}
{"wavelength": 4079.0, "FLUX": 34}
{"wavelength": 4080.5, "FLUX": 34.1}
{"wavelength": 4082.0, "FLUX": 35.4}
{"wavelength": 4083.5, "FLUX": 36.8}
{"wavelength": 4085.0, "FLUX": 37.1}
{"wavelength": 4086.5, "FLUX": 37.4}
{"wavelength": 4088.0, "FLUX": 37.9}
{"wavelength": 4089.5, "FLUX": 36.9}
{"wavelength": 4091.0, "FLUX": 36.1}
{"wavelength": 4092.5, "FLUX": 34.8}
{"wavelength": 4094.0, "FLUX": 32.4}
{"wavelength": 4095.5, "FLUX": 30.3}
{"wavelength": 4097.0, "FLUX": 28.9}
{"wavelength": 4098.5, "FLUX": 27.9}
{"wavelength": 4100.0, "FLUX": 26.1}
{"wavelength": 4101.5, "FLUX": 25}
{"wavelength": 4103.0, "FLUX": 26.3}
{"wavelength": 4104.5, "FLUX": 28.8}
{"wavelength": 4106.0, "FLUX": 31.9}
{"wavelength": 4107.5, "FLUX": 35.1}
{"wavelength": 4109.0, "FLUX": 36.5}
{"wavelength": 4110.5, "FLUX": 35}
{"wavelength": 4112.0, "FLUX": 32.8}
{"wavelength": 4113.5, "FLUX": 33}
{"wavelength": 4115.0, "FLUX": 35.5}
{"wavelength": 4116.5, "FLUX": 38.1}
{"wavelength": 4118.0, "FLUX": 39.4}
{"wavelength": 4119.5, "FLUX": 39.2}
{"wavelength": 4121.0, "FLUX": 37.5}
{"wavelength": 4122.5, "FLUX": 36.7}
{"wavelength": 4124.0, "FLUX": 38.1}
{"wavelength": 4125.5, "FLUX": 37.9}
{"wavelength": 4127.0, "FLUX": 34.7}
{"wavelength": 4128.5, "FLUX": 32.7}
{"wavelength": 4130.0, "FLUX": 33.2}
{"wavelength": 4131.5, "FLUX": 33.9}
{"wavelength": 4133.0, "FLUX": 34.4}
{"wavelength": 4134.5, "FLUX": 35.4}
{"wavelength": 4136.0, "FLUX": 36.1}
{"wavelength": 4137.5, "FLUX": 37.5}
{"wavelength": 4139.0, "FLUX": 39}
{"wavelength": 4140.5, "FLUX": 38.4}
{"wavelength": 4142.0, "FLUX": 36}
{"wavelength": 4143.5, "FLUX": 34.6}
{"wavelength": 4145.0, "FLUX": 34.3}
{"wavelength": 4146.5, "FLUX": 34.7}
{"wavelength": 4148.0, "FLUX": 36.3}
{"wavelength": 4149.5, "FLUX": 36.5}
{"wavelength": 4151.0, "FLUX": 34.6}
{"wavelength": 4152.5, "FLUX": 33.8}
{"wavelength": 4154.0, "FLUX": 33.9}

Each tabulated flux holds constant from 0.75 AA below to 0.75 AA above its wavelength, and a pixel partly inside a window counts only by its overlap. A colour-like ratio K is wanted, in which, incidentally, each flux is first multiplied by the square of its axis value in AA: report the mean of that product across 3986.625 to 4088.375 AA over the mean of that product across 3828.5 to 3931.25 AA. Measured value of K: 1.7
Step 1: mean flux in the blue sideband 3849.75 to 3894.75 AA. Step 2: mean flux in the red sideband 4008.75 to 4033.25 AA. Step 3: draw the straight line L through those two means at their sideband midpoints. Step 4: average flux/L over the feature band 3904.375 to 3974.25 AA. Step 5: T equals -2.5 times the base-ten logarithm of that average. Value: 0.26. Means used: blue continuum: 23.2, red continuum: 37.2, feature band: 22.9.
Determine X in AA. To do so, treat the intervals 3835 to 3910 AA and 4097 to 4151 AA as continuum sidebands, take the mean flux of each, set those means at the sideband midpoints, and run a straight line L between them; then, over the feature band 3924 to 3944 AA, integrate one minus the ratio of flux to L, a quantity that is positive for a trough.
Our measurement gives 5.60 AA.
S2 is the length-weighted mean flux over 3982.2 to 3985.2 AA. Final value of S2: 27.4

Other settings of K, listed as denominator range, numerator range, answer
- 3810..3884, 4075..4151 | 1.79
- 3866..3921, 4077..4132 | 1.49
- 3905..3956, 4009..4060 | 1.59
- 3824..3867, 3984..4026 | 1.84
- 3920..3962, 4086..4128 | 1.61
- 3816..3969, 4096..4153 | 1.70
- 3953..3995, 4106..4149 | 1.61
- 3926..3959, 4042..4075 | 1.72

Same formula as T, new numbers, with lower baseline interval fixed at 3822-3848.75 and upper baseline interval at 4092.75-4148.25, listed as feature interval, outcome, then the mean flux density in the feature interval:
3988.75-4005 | -0.24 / 33.6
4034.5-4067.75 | -0.22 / 36.7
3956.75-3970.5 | 0.33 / 18.4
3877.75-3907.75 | -0.13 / 23.6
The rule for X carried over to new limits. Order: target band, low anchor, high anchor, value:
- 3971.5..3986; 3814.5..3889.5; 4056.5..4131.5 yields 2.6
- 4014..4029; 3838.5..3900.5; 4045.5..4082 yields -2.4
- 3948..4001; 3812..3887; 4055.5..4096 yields 6.6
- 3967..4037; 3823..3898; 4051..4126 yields -3.5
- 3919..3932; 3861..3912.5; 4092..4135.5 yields 1.6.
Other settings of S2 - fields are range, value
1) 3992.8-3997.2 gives 34.4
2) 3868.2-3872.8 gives 25.1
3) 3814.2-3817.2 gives 26.9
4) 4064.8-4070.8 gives 35.8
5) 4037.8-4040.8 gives 40.5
